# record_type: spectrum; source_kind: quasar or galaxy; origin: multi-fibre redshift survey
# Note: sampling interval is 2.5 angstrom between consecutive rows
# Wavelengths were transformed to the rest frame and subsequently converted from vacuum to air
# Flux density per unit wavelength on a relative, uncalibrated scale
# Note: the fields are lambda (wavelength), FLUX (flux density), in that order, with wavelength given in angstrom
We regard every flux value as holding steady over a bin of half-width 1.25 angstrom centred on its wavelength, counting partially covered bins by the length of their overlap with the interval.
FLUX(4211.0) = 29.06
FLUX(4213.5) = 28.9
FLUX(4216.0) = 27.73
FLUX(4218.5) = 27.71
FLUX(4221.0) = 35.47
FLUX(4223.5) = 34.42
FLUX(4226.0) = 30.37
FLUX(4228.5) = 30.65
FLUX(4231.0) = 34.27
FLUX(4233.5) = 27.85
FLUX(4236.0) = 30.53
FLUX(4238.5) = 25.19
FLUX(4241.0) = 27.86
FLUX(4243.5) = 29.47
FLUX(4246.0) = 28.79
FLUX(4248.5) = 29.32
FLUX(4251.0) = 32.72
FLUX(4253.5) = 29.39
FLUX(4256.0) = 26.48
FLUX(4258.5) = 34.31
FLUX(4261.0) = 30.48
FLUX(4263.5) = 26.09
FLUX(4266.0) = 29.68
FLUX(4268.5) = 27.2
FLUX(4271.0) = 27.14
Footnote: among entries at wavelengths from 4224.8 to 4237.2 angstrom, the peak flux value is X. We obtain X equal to 34.27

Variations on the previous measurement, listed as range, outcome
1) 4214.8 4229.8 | 35.47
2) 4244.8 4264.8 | 34.31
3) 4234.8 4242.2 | 30.53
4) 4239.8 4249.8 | 29.47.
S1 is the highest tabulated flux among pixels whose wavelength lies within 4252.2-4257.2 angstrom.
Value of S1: 29.39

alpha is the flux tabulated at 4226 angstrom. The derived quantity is 30.37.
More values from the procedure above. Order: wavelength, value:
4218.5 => 27.71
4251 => 32.72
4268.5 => 27.2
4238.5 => 25.19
